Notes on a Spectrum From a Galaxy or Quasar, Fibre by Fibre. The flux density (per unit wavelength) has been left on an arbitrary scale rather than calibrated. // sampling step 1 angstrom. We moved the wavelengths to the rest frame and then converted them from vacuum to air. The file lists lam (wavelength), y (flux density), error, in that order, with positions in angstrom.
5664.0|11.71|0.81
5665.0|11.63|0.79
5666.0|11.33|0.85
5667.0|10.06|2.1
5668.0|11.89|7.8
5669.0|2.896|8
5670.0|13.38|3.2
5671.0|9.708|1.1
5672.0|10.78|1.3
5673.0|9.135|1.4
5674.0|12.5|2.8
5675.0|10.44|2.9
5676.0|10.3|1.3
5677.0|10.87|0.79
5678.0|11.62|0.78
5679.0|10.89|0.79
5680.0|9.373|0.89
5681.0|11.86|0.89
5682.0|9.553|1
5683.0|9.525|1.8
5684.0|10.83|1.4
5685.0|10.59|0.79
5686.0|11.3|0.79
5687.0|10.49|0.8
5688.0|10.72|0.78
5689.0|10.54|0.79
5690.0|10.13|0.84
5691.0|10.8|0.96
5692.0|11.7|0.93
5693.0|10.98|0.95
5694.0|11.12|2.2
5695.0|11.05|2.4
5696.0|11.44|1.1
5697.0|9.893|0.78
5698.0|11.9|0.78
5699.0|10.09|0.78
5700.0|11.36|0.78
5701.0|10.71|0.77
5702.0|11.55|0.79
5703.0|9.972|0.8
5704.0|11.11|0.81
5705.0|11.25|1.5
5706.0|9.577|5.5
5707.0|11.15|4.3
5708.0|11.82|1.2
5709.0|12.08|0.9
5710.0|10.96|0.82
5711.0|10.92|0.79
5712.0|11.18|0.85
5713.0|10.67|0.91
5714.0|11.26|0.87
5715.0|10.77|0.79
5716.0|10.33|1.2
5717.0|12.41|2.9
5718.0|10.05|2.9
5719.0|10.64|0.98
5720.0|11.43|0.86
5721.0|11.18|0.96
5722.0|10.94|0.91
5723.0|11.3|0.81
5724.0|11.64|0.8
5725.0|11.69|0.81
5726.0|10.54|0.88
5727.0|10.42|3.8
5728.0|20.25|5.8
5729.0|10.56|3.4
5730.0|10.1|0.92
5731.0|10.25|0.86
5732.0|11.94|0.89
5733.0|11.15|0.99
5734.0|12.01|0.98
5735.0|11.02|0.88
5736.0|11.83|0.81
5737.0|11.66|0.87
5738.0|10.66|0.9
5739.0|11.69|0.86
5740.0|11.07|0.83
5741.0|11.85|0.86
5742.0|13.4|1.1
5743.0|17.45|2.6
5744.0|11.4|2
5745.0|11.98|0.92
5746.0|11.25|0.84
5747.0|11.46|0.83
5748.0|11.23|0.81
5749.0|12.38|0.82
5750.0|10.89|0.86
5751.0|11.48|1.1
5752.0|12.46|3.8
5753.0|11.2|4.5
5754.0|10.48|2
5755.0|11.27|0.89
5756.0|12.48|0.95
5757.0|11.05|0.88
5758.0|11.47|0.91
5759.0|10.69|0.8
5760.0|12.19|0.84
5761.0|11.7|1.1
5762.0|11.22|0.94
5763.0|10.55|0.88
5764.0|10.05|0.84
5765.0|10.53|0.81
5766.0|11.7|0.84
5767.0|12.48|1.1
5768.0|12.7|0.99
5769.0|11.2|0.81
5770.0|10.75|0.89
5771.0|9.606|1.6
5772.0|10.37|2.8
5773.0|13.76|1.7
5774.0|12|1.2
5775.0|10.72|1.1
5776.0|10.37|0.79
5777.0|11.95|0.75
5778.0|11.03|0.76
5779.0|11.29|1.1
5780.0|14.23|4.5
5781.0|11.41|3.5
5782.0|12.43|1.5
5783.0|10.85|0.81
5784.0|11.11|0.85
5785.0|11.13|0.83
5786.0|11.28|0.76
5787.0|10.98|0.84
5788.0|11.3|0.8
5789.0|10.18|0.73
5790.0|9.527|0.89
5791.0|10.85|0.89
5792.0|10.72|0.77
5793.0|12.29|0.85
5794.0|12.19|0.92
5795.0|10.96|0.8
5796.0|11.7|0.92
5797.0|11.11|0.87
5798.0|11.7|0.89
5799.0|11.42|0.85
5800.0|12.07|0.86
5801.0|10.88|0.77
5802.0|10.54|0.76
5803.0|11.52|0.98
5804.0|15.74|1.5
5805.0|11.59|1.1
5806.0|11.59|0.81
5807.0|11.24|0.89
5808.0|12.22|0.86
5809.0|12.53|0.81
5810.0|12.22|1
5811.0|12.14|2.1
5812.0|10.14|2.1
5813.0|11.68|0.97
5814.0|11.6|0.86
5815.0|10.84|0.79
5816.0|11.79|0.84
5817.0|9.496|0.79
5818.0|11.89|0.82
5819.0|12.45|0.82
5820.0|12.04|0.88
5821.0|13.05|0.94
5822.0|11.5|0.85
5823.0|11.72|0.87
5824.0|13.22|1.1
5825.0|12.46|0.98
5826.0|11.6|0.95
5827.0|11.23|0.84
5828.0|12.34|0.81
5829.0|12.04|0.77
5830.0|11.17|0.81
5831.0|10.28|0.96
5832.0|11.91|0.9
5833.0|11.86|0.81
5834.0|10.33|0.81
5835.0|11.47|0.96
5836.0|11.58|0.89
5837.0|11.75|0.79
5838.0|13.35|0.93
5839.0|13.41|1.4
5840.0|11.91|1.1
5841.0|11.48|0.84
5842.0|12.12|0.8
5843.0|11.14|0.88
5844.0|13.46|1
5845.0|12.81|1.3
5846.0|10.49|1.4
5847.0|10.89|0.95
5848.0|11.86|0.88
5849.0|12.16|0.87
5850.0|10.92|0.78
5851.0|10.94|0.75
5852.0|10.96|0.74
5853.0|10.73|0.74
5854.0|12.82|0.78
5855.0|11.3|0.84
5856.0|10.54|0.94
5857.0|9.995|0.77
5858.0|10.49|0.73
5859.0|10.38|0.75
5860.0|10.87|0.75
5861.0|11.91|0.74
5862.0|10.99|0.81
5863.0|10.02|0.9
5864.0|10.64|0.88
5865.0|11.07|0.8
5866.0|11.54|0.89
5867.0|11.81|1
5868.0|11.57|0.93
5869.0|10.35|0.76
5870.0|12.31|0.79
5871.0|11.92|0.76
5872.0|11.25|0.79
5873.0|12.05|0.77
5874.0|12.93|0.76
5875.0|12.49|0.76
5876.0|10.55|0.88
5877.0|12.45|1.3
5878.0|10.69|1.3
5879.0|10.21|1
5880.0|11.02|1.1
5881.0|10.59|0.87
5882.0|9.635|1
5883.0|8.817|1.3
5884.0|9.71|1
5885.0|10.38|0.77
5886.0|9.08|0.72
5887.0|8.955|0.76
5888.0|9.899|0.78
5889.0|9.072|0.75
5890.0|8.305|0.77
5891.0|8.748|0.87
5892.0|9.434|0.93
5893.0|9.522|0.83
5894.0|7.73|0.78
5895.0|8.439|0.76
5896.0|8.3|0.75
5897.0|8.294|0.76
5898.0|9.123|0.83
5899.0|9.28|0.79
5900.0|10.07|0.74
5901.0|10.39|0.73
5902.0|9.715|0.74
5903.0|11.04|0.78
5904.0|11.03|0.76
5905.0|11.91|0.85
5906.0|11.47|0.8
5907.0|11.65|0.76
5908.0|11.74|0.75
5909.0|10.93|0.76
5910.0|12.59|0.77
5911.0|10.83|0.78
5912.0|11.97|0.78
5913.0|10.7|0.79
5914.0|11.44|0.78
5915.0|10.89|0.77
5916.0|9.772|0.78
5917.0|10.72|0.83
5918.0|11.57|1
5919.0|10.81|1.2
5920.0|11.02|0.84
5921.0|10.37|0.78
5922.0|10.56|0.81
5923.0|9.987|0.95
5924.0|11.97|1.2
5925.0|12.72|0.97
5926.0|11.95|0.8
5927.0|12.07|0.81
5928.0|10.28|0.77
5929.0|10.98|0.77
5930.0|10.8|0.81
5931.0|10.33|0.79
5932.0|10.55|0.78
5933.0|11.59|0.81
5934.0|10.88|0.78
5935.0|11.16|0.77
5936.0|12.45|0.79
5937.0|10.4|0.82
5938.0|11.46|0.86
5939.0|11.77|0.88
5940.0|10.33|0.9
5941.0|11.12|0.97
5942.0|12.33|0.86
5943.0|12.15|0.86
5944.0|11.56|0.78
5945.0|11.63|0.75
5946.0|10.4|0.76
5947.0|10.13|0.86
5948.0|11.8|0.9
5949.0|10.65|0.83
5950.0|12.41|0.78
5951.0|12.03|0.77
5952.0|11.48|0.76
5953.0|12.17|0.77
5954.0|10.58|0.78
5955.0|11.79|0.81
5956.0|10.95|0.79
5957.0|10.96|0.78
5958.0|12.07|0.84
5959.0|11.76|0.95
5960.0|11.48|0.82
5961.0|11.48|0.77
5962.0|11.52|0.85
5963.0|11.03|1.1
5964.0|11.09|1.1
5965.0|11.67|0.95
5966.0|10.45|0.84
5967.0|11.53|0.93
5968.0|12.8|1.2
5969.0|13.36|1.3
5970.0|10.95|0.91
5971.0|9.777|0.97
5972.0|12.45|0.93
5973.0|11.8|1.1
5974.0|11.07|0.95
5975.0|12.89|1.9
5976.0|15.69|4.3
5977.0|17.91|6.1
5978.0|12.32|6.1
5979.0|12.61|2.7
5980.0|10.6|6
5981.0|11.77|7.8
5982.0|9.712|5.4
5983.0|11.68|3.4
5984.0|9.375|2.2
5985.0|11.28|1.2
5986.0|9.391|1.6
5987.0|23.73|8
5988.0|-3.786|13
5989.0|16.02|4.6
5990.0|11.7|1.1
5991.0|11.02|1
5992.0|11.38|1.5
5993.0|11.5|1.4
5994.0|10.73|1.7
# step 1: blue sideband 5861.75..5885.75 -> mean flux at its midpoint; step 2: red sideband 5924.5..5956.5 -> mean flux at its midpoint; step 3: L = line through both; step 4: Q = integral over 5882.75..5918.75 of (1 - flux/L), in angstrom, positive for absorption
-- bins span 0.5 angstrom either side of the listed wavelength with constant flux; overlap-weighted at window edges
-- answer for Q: 3.4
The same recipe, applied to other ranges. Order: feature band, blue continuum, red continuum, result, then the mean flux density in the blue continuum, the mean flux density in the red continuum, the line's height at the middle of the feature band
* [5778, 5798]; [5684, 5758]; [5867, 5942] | -0.4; 11.4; 10.7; 11.1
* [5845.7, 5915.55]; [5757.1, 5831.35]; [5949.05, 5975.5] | 5.5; 11.5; 11.6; 11.6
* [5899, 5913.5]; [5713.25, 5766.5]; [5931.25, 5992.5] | 0.6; 11.6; 11.6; 11.6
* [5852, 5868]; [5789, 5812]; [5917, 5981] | 0.8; 11.6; 11.6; 11.6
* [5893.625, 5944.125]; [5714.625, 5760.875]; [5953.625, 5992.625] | 3.6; 11.6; 11.7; 11.7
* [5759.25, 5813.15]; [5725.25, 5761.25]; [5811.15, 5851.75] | 1.3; 11.8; 11.7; 11.8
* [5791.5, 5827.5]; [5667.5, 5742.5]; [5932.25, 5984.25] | -1.5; 11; 11.6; 11.3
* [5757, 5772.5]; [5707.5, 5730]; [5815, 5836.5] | 0.6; 11.5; 11.7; 11.6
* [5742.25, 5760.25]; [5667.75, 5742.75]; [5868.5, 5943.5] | -1.4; 11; 10.7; 11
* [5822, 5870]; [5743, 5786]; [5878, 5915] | -3.9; 11.5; 10.1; 10.6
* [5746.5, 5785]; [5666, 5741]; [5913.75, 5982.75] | -1.1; 11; 11.5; 11.1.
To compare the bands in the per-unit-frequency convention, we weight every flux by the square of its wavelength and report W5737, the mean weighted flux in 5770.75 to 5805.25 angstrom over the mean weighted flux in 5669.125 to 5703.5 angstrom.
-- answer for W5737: 1.11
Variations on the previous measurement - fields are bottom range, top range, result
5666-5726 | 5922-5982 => 1.17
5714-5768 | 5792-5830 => 1.04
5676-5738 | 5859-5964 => 1.05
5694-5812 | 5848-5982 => 1.02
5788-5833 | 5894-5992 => 1.01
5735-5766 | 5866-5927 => 0.96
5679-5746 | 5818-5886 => 1.06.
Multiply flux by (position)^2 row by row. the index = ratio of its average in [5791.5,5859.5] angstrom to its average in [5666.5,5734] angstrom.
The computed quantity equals 1.1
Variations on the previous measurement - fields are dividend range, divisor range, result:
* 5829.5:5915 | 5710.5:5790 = 0.99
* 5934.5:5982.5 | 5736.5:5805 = 1.08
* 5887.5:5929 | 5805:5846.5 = 0.91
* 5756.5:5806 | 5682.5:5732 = 1.06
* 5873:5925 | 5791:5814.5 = 0.92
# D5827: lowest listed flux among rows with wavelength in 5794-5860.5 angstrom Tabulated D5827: 9.496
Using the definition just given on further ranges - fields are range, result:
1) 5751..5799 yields 9.527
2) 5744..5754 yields 10.48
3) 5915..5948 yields 9.772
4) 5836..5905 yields 7.73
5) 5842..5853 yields 10.49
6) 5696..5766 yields 9.577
